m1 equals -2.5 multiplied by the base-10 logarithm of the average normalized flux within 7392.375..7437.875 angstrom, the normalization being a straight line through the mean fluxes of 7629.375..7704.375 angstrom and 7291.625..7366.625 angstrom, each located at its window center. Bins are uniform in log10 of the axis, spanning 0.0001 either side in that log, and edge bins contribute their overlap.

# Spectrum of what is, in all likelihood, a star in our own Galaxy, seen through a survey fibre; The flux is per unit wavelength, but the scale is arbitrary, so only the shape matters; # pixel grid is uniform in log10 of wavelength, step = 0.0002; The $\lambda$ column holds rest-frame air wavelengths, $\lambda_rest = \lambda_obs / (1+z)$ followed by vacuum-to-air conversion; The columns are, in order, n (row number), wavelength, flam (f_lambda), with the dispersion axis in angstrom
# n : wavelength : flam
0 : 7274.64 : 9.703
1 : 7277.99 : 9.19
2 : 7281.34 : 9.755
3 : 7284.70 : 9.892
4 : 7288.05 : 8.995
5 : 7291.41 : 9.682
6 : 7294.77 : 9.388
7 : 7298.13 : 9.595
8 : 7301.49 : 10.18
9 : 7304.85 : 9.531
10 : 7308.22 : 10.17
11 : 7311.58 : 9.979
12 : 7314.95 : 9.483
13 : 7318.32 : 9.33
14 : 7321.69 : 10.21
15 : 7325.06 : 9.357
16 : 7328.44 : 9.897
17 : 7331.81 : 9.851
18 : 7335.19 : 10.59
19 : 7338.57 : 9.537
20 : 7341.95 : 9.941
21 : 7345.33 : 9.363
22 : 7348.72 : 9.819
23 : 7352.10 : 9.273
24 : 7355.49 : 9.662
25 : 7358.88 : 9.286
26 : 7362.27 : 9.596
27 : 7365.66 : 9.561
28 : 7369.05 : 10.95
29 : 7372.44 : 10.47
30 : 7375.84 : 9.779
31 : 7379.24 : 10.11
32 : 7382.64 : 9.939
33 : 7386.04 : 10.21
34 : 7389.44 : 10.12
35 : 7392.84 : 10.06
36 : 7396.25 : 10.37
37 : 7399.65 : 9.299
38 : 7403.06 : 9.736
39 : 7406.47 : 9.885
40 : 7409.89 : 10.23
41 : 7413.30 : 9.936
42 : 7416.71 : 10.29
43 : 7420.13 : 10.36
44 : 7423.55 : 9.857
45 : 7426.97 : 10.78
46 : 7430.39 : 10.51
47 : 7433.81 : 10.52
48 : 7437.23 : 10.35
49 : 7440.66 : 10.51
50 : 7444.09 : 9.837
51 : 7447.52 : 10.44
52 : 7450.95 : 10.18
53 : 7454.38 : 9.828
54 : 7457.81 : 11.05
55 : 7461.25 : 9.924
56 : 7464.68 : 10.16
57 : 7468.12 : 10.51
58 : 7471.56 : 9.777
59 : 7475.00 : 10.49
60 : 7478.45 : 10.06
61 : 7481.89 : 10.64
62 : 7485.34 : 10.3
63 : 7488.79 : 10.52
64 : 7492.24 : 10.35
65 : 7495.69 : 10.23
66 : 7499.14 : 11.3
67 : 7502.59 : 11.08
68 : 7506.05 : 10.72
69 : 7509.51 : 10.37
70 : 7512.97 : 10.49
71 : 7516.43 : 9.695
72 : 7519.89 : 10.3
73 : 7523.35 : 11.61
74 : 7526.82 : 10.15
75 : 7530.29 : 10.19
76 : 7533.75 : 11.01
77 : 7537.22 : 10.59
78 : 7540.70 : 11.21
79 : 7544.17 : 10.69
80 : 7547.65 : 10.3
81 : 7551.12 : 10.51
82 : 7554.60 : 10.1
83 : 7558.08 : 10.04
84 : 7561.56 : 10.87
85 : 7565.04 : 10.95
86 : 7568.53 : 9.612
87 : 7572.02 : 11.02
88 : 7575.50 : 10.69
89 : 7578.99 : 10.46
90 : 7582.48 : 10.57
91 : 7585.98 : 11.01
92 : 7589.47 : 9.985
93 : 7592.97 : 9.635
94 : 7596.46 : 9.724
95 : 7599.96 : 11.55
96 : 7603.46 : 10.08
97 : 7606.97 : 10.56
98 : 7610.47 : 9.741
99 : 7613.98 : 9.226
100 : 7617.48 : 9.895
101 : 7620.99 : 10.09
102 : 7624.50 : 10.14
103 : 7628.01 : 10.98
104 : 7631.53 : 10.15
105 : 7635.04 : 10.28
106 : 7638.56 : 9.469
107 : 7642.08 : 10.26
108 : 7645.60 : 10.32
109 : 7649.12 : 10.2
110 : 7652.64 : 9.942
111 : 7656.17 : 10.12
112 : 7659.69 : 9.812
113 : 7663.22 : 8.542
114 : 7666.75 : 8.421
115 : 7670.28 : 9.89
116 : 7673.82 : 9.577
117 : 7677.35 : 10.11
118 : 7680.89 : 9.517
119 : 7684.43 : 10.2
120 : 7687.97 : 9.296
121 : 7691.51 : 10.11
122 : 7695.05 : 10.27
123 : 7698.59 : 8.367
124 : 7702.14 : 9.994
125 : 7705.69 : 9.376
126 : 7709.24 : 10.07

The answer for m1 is -0.047 mag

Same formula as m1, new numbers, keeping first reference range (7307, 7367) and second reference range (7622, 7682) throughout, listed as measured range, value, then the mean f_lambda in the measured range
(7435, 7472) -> -0.052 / 10.3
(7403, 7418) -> -0.032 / 10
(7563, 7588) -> -0.083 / 10.6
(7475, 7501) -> -0.075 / 10.5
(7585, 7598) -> -0.022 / 10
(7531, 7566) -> -0.084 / 10.6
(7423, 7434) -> -0.076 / 10.5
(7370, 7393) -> -0.043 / 10.1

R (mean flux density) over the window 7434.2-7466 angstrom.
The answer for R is 10.3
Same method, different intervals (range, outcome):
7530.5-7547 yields 10.8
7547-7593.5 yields 10.4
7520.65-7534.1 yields 10.7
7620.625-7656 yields 10.2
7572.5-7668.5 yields 10.1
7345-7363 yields 9.5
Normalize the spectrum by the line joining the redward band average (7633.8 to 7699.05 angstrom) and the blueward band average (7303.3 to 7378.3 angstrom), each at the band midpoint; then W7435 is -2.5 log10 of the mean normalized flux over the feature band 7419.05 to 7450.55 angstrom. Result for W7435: -0.06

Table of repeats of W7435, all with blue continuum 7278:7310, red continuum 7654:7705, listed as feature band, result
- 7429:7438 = -0.091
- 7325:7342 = -0.027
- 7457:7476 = -0.071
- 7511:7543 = -0.104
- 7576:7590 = -0.104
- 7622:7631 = -0.094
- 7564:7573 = -0.090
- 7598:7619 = -0.063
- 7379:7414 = -0.038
